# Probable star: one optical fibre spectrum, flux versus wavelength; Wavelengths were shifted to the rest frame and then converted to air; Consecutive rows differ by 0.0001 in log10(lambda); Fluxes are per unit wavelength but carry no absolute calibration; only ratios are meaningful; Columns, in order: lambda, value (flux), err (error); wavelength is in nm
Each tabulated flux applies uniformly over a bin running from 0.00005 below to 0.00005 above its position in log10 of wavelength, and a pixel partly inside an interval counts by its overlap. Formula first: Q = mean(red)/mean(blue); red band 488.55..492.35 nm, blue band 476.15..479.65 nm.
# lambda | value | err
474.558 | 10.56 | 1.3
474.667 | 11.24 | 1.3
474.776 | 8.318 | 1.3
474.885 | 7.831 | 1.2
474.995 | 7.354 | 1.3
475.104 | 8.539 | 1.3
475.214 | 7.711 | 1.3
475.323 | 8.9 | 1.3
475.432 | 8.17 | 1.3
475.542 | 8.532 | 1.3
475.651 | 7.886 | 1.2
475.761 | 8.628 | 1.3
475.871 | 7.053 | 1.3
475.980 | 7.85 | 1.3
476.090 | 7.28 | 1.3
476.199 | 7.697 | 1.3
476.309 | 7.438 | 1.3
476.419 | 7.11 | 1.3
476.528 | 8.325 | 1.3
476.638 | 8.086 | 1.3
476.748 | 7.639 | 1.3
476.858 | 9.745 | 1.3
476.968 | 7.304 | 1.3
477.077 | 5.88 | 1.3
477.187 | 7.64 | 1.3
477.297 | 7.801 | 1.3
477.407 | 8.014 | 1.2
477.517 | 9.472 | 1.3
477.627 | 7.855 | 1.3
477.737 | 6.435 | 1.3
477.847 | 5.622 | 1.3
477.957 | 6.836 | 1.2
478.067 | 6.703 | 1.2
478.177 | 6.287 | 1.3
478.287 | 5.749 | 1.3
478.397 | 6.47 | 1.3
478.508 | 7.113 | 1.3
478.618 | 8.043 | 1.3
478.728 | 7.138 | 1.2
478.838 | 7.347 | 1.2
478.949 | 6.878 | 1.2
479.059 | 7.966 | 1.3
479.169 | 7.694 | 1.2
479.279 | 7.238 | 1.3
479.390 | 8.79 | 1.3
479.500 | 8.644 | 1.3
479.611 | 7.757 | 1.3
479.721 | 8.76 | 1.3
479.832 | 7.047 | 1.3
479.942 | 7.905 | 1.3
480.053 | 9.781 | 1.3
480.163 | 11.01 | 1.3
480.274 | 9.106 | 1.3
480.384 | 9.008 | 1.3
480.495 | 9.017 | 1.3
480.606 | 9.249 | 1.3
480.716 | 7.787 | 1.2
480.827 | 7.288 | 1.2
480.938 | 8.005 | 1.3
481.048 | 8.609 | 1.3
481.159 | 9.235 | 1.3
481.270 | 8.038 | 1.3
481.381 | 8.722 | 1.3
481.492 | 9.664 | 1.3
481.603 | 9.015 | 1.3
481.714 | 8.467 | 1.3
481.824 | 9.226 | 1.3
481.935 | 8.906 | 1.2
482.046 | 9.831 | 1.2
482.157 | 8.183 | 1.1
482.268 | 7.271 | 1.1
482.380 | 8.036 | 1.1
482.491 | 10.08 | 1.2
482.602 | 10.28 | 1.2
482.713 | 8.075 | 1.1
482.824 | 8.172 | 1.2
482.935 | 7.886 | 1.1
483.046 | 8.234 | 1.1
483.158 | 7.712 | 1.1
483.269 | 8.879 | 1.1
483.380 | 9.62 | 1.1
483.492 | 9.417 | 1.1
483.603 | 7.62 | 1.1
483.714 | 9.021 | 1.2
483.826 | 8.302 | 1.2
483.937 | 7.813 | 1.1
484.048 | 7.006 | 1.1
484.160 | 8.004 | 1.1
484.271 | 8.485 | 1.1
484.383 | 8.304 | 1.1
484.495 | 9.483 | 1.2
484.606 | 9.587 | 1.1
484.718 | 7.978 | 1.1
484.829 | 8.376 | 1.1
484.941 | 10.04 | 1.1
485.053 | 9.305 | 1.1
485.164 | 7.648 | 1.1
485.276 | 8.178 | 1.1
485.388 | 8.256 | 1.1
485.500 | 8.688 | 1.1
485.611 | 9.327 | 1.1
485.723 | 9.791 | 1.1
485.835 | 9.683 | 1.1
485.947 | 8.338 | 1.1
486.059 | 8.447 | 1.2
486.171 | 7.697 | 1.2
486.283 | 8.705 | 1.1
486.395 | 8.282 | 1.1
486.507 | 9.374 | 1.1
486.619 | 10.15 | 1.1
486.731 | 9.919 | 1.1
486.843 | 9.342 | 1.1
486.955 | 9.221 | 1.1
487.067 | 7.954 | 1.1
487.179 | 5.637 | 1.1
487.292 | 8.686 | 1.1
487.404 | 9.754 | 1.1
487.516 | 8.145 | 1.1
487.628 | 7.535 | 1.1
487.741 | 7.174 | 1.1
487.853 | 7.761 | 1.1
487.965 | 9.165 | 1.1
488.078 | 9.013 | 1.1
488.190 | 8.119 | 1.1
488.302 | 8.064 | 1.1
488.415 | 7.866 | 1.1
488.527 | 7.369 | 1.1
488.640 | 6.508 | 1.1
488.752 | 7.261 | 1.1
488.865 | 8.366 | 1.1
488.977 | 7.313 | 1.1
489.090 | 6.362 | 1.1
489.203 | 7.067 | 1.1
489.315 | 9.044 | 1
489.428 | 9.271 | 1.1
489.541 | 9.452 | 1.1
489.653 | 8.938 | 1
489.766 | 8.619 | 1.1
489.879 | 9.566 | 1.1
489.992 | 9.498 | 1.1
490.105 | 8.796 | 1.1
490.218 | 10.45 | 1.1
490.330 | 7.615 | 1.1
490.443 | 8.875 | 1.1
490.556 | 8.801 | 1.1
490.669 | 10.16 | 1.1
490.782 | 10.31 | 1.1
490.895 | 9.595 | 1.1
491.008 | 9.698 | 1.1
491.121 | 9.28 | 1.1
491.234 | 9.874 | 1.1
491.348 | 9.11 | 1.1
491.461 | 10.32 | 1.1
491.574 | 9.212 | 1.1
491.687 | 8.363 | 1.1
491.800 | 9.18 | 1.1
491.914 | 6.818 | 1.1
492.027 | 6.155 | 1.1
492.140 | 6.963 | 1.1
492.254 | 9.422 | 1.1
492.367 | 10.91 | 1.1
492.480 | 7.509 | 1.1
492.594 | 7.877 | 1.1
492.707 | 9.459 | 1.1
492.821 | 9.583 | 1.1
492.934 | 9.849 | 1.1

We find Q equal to 1.16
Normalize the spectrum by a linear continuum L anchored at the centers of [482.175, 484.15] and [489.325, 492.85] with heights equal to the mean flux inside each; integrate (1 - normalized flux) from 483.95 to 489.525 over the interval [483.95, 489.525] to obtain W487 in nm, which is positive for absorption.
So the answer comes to 0.19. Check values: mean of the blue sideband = 8.42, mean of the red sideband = 9.02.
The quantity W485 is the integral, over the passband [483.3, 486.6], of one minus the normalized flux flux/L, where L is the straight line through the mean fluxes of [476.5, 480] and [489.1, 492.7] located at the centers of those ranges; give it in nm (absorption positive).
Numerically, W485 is -0.17 nm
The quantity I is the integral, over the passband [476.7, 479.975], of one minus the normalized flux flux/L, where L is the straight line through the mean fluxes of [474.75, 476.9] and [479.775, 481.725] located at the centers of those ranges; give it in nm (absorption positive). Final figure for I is 0.36 nm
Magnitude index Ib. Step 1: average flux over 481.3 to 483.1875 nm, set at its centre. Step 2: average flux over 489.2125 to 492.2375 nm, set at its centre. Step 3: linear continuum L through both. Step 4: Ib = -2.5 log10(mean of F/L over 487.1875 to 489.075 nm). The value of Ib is 0.127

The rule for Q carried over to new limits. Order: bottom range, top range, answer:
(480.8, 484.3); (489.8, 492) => 1.08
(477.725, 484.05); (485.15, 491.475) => 1.06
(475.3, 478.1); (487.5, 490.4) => 1.07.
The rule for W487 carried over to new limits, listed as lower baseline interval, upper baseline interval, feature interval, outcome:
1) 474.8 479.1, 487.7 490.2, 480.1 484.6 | -0.459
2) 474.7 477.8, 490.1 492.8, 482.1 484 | -0.030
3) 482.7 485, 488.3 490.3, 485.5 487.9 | -0.063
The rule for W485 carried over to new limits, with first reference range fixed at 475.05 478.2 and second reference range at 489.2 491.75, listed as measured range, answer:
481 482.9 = -0.12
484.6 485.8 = -0.02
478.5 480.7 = -0.07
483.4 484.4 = 0.03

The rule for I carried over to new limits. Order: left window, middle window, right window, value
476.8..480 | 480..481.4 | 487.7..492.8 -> -0.21 nm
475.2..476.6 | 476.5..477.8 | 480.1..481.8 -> 0.05 nm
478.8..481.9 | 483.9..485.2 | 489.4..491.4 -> 0.05 nm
